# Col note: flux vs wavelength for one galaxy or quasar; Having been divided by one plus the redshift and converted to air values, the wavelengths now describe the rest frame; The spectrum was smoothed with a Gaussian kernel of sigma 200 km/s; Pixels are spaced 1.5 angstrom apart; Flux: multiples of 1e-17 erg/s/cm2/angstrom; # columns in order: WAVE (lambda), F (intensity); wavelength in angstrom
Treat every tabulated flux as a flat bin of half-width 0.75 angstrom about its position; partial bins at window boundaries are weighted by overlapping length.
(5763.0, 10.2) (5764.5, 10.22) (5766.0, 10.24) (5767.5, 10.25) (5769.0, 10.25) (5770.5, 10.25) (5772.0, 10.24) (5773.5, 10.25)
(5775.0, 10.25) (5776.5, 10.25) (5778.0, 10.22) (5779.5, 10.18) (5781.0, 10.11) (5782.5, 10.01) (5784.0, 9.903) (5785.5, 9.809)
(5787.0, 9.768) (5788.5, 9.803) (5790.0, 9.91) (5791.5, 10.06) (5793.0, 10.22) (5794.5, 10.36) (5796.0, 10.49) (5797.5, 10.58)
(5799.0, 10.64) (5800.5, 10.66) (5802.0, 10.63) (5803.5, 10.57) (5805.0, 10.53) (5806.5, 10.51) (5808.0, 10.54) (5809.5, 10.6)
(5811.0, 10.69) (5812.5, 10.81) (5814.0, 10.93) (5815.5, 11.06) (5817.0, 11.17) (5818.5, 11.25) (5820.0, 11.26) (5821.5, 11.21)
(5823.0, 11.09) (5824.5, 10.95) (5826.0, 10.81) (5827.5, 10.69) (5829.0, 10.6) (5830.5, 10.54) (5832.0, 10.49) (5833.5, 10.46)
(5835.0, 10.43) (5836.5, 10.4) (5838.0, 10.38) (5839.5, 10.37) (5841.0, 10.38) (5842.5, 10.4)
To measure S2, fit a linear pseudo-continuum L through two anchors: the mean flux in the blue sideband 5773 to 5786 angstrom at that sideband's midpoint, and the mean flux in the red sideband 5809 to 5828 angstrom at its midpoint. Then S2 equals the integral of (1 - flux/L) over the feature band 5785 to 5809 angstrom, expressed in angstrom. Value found 0.40 angstrom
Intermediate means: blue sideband 10.1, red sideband 11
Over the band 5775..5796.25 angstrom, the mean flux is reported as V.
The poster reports 10.1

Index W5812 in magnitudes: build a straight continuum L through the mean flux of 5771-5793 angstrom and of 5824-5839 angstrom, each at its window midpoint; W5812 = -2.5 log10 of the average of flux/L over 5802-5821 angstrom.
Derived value -0.05 mag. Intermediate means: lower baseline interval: 10.1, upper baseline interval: 10.6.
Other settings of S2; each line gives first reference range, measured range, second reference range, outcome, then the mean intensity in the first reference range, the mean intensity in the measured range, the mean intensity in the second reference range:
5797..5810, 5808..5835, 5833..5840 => -0.90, 10.6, 10.8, 10.4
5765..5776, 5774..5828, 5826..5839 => -0.69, 10.2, 10.5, 10.5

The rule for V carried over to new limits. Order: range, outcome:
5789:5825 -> 10.7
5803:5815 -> 10.7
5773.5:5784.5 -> 10.1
